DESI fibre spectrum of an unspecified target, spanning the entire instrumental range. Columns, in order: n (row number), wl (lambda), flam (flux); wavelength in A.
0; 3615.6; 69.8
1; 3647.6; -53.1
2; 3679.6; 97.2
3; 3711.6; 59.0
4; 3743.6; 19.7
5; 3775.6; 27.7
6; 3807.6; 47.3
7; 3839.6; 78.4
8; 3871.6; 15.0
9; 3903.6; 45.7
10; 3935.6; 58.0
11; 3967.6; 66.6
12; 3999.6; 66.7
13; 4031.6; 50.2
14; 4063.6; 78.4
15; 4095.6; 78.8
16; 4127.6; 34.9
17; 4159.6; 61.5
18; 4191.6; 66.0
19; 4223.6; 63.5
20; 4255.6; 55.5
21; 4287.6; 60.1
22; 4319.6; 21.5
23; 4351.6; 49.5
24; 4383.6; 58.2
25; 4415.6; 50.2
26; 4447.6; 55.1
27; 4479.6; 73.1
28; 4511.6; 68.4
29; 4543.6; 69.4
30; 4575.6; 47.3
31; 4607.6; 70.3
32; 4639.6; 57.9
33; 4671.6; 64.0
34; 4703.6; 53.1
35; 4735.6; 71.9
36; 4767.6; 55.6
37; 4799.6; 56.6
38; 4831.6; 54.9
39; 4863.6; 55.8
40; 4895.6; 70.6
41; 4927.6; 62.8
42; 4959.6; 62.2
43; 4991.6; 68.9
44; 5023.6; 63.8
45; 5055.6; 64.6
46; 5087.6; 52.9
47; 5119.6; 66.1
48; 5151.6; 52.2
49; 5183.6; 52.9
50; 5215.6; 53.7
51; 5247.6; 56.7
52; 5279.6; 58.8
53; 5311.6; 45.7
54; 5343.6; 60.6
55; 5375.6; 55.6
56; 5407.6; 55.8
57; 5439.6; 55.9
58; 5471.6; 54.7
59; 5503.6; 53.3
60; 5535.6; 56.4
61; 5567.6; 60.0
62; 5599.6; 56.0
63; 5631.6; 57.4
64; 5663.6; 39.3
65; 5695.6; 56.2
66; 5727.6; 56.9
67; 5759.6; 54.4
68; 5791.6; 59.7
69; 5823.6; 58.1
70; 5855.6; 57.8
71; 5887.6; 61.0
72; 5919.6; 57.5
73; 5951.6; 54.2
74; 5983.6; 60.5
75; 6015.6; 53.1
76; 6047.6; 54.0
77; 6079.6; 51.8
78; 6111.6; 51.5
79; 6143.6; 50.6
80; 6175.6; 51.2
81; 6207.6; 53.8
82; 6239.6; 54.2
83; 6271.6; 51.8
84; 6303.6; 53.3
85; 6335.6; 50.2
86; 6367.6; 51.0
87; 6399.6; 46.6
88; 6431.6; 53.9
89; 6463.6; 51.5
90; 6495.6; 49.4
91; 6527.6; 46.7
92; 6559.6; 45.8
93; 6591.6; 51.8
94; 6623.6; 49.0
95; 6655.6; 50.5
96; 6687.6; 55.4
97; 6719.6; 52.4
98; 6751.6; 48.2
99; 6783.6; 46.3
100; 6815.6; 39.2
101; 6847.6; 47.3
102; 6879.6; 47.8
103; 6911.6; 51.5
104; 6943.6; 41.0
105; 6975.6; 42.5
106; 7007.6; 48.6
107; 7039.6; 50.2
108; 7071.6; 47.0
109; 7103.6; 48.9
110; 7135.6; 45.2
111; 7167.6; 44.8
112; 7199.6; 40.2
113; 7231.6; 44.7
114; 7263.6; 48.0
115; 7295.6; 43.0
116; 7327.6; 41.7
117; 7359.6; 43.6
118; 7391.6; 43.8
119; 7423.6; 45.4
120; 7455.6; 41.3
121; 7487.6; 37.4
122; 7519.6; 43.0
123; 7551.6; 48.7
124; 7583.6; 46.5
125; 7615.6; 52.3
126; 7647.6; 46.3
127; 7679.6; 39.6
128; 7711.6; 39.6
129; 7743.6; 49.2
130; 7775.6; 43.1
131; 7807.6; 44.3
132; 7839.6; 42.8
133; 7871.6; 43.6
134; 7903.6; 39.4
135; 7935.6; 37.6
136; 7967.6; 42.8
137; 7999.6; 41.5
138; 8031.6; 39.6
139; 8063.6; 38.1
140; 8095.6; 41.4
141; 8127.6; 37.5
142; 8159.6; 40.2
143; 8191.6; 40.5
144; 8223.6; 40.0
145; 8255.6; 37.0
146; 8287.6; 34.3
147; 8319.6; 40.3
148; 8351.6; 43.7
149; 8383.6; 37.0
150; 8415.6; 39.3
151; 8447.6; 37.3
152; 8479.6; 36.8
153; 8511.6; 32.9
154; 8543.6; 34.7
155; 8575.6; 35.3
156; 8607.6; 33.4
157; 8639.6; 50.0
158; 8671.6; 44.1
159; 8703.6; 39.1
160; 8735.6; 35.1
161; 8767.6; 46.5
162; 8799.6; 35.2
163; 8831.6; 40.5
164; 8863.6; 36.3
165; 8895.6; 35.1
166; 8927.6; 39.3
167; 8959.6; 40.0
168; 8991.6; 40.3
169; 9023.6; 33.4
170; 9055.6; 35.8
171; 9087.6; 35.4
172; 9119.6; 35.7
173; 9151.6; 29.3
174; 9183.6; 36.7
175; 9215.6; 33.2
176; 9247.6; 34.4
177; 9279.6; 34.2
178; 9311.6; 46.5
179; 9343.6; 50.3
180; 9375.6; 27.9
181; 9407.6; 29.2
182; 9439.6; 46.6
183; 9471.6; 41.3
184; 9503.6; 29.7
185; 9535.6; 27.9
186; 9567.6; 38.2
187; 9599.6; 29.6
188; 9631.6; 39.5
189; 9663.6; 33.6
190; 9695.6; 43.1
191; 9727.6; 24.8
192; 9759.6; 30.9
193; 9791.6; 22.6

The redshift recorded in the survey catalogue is 0.01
